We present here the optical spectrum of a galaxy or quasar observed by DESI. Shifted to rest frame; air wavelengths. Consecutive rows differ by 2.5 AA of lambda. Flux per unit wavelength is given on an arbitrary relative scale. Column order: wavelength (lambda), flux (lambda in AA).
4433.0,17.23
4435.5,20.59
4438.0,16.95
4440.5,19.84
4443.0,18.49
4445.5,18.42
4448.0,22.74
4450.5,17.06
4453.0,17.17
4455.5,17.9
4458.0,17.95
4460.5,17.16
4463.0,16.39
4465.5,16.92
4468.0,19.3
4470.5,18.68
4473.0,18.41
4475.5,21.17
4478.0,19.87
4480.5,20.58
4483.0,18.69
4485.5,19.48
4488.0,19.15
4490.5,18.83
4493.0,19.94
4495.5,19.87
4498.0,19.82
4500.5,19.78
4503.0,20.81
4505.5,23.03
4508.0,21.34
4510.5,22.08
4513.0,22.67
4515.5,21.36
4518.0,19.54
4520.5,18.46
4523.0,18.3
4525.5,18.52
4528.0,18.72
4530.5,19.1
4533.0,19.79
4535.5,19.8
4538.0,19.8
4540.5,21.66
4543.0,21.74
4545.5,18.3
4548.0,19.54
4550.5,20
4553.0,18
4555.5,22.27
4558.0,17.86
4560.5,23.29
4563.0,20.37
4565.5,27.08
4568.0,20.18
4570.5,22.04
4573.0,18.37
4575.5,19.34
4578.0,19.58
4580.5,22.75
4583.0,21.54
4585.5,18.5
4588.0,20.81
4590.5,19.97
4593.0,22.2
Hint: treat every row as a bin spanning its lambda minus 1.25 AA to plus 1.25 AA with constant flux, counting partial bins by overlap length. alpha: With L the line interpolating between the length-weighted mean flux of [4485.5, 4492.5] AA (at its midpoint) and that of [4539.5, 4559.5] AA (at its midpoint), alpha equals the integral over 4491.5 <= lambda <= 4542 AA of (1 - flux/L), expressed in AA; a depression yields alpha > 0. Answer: -1.8 AA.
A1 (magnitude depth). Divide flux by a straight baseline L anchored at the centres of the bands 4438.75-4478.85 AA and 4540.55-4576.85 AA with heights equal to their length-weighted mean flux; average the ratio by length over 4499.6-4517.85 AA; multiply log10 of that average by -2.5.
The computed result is -0.10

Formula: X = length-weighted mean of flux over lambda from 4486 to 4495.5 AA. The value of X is 19.4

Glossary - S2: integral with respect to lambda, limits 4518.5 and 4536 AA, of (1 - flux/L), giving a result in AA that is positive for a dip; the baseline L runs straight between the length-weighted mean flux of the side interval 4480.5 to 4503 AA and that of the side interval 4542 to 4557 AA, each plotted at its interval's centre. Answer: 0.7 AA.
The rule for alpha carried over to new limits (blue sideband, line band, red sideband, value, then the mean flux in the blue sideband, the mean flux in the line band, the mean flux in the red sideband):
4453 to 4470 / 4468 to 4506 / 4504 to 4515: 0.4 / 17.6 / 19.8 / 22.2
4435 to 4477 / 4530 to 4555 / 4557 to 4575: 1.0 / 18.5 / 19.9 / 21.3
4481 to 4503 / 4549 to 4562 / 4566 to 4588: 0.0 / 19.6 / 20.3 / 20.5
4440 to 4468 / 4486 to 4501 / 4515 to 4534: -0.7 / 18.2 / 19.6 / 19.1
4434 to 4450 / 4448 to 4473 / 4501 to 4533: 2.1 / 19.4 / 17.9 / 20.3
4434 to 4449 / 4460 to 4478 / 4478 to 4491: 0.9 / 19.4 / 18.4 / 19.4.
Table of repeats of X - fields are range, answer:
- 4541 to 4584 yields 20.7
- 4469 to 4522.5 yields 20.1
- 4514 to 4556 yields 19.7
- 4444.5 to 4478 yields 18.5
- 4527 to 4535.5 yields 19.3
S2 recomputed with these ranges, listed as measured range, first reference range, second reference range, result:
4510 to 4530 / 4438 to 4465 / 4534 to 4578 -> -0.1 AA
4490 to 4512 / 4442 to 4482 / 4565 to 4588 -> -1.5 AA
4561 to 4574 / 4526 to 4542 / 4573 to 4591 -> -1.1 AA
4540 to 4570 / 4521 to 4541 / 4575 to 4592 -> -1.5 AA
